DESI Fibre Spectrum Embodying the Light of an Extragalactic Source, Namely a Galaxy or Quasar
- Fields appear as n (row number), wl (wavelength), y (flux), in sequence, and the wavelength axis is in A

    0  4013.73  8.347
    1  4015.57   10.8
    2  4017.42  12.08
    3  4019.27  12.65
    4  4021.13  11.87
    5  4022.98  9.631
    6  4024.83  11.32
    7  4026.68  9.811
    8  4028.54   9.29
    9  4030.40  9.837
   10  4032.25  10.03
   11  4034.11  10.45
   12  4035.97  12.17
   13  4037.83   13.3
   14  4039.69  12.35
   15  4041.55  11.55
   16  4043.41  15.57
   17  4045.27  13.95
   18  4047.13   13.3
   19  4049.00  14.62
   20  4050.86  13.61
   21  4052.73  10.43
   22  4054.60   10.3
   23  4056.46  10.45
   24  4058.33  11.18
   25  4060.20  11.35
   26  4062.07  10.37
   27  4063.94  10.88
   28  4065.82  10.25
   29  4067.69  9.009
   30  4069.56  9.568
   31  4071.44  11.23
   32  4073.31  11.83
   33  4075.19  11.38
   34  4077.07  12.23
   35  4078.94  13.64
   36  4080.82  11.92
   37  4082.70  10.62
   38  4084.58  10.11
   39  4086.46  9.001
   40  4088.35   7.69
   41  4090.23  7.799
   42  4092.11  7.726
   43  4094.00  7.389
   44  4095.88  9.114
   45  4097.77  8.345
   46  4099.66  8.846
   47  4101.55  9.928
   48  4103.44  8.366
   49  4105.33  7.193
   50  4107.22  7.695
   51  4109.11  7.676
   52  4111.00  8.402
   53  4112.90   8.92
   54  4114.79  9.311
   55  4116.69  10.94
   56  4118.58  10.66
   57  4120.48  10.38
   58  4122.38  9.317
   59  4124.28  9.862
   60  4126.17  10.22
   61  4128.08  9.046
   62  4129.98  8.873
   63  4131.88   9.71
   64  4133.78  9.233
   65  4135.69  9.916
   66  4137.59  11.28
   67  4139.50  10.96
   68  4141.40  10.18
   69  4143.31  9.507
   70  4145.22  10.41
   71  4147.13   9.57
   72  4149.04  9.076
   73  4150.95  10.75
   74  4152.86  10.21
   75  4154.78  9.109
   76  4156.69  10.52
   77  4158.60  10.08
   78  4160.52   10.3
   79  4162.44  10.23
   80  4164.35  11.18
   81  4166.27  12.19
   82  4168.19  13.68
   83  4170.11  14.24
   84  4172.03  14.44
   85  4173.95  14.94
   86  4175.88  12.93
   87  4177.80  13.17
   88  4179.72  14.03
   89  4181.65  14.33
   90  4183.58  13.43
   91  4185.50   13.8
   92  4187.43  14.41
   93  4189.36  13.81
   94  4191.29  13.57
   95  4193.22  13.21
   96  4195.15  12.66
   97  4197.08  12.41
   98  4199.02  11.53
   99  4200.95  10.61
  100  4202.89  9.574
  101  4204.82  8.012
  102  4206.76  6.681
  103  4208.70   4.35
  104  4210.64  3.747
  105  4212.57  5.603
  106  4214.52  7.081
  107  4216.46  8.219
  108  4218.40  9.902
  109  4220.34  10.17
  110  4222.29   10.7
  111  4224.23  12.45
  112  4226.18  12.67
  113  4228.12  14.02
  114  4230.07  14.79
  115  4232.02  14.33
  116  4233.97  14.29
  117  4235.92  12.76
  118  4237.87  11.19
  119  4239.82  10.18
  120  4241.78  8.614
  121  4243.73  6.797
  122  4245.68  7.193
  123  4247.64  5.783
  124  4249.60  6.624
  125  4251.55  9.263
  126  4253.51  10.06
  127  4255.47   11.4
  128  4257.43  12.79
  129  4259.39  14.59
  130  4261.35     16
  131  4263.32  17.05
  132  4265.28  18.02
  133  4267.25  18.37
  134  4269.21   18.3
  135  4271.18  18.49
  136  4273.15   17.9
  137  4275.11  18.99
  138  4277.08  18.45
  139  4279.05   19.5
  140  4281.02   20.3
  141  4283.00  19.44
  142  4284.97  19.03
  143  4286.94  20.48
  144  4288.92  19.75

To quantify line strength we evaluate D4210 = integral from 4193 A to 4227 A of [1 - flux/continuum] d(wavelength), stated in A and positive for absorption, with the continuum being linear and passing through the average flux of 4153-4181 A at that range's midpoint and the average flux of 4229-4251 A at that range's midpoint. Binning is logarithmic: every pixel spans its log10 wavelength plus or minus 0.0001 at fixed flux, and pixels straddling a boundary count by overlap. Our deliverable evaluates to 5.26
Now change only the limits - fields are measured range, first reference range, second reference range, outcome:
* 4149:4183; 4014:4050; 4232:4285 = 2.76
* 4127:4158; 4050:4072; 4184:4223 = 1.26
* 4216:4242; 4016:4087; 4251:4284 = 6.18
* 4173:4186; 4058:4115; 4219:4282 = -2.18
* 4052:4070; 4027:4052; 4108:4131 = 1.71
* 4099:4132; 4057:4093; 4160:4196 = 6.73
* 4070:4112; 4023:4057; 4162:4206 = 9.13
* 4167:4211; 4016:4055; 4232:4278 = 2.66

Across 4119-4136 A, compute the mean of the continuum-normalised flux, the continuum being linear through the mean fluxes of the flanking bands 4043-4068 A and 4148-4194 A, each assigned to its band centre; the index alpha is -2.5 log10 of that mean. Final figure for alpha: 0.25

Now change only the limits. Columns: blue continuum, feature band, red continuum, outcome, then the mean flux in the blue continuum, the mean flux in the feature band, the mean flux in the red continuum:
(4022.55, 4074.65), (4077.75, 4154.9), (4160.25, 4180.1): 0.27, 11.4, 9.5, 12.9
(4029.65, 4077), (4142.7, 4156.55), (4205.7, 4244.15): 0.09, 11.6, 9.85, 9.97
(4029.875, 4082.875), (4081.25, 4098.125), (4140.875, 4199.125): 0.32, 11.7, 8.75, 12.1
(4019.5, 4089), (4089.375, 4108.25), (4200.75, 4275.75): 0.34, 11.3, 8.24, 11.5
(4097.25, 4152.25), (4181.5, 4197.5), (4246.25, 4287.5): -0.10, 9.48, 13.5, 15.6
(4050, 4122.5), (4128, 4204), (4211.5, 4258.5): -0.15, 9.87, 11.6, 10.3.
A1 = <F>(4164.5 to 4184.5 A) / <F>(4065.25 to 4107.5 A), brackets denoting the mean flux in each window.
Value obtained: 1.4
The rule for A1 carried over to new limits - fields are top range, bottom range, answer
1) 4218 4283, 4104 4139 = 1.44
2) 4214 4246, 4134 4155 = 1.09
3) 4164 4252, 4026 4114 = 1.06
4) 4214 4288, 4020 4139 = 1.32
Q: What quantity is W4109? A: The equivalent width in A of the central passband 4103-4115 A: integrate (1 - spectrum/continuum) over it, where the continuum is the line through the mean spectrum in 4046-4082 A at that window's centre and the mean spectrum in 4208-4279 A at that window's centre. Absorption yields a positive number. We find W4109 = 3.6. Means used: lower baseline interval 11.5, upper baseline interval 12.1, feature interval 8.15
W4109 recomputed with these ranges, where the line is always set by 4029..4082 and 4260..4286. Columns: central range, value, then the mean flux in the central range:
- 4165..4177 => 1.24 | 13.7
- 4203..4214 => 6.94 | 6.04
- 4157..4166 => 2.62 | 10.6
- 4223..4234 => 2.19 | 13.6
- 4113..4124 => 2.90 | 10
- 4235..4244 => 3.74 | 10.1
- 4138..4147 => 2.56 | 10.3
